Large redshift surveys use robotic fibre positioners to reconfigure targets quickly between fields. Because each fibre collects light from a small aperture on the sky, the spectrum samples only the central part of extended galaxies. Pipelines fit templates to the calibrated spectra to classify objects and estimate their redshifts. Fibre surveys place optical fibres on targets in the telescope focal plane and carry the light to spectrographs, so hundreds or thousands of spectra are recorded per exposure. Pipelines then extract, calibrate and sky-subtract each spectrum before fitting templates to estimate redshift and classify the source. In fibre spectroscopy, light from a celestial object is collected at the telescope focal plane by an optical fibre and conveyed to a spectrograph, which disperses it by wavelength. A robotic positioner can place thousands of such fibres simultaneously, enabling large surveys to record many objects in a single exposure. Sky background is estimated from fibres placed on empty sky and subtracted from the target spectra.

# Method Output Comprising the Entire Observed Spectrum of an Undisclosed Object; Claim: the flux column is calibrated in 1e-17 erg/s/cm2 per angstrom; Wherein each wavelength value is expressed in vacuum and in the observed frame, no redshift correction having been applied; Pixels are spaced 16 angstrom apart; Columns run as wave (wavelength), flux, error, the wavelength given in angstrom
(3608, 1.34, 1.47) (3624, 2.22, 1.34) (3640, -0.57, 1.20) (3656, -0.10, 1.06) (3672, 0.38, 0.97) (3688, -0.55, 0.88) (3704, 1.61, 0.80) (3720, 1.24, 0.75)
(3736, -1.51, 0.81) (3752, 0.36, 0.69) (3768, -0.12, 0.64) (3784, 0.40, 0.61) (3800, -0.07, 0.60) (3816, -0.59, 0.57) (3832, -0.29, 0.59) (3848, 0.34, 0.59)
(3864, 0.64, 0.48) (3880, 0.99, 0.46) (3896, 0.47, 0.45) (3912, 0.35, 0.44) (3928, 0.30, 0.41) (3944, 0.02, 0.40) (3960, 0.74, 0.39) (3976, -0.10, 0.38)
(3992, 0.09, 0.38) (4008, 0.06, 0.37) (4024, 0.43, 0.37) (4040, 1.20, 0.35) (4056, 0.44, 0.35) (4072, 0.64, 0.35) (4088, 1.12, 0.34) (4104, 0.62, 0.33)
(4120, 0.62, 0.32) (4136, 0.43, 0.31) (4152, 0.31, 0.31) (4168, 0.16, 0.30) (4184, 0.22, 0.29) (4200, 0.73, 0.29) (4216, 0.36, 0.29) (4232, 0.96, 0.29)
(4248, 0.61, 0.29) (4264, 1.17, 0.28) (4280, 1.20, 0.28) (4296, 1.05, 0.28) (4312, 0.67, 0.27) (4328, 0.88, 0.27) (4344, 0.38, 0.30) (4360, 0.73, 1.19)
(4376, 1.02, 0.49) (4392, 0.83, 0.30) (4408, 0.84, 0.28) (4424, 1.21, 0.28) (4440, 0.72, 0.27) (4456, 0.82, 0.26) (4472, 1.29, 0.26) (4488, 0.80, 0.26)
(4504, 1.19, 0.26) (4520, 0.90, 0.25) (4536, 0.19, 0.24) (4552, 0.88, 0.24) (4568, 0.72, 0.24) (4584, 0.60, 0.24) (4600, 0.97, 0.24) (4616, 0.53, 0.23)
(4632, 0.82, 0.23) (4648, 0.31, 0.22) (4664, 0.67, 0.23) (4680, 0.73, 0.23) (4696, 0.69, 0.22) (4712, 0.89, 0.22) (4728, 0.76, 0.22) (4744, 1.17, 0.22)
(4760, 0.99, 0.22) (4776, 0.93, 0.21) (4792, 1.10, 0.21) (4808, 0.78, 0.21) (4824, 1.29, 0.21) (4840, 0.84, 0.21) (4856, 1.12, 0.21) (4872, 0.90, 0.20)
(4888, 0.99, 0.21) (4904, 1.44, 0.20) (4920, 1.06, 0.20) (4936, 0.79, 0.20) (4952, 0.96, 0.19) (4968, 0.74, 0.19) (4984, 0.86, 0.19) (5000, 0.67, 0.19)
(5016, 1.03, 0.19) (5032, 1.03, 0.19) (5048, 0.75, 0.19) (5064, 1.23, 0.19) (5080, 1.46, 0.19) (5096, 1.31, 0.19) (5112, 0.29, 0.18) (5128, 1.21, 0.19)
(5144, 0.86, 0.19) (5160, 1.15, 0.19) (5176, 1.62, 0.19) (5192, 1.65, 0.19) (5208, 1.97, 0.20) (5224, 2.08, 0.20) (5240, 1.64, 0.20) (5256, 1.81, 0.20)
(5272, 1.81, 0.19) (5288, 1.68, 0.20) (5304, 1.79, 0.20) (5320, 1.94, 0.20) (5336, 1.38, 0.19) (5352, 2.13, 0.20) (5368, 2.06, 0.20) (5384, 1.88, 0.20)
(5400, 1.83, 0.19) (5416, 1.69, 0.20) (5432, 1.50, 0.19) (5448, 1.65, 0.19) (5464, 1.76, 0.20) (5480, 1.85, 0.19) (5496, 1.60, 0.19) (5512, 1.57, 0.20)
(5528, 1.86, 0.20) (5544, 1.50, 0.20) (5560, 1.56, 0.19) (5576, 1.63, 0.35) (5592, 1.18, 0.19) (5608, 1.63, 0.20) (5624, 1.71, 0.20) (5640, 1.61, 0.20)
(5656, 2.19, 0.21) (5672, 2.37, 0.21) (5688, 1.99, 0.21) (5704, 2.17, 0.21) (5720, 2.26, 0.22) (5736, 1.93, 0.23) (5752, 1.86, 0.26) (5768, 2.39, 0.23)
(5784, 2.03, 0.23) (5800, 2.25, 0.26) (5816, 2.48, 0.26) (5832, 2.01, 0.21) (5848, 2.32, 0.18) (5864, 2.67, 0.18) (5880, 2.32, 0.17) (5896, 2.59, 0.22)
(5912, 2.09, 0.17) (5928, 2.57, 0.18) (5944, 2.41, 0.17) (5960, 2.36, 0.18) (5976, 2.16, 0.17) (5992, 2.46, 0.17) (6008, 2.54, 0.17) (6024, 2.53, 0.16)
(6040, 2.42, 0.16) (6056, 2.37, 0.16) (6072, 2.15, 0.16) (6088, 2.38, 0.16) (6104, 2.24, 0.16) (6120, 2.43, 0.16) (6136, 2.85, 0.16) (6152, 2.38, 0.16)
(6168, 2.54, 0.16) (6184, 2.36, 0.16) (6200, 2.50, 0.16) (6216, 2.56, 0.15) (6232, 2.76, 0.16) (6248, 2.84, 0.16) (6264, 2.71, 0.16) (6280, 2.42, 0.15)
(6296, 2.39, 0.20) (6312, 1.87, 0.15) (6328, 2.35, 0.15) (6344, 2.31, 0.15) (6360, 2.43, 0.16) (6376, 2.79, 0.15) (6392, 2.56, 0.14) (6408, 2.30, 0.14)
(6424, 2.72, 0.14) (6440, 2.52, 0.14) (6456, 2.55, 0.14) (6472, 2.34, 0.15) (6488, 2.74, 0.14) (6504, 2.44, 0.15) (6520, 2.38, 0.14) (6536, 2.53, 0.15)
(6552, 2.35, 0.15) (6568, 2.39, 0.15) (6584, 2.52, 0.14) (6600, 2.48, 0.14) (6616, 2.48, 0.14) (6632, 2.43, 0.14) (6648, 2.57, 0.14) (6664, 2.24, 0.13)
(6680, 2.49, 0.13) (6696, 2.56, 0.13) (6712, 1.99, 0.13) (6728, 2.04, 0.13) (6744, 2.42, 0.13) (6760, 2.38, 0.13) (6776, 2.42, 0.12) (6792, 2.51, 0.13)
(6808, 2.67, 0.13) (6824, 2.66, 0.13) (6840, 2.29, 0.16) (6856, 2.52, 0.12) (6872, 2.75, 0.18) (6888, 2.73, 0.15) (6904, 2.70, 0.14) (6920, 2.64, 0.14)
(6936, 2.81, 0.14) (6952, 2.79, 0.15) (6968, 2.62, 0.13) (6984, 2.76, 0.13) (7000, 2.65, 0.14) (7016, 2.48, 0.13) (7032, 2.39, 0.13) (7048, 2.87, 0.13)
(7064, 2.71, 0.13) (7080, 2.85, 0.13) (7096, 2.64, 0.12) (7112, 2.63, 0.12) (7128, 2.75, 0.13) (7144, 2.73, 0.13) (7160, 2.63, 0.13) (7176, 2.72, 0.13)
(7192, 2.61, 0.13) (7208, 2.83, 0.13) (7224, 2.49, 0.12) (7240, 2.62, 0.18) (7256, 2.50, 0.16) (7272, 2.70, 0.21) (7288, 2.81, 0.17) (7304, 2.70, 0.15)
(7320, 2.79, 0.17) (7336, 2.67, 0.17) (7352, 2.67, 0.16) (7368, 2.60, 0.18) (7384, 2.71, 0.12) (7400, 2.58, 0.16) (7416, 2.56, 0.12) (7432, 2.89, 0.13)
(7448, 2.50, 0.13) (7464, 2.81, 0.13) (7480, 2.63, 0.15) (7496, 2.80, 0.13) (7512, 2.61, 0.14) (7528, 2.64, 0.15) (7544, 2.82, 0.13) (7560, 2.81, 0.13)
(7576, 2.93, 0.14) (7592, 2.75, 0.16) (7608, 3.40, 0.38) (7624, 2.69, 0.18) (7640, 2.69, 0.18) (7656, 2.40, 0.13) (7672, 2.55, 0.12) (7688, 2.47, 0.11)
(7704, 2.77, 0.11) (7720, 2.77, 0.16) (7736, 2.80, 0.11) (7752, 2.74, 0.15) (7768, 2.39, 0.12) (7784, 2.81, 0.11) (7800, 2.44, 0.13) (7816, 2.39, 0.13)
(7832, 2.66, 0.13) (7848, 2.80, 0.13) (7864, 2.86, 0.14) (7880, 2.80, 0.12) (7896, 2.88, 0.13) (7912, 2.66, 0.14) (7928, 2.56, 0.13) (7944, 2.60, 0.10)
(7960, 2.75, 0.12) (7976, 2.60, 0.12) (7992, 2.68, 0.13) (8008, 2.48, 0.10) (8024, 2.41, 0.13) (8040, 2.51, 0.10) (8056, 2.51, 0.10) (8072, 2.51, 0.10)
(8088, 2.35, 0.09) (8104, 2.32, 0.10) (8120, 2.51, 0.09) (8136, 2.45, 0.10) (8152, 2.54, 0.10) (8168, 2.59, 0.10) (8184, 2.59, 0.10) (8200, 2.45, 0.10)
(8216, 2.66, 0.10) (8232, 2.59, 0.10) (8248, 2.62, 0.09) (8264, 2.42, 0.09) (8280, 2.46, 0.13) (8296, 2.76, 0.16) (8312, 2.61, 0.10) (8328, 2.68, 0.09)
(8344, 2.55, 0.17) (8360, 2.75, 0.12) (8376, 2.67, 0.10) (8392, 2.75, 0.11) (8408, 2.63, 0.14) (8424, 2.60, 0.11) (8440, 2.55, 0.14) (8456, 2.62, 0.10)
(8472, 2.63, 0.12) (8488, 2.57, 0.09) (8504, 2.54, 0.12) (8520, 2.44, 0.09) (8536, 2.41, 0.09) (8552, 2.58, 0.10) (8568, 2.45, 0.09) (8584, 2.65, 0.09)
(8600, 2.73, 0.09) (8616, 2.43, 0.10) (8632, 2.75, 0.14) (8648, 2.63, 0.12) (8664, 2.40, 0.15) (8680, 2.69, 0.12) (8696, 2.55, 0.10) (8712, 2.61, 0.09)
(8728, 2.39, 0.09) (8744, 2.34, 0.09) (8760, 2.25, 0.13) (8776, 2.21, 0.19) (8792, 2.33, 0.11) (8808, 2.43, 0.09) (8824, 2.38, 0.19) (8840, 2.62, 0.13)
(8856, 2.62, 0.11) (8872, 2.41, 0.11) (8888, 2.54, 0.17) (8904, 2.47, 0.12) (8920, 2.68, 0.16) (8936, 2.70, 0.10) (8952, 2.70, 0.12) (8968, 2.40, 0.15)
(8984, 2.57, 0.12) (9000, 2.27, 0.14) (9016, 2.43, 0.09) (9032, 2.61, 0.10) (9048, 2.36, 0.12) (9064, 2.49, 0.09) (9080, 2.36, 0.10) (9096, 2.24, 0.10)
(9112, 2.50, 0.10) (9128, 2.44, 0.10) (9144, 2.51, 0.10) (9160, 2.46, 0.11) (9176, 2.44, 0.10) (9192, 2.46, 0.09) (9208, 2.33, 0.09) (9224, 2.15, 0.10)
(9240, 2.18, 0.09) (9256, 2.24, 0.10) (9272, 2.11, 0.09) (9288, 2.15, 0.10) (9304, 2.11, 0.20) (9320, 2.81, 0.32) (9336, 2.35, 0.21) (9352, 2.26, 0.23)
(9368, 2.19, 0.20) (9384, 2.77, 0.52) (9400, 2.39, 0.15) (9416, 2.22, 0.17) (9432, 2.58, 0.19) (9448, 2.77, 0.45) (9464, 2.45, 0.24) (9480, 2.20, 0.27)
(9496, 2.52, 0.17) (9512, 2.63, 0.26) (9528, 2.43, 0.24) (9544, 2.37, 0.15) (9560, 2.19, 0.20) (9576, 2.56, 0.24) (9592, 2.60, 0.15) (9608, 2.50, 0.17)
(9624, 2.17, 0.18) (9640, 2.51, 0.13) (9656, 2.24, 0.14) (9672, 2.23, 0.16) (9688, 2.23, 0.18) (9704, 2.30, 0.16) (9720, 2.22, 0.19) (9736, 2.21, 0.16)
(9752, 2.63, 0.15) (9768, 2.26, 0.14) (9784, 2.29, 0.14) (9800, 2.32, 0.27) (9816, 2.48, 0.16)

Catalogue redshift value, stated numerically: 0.30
